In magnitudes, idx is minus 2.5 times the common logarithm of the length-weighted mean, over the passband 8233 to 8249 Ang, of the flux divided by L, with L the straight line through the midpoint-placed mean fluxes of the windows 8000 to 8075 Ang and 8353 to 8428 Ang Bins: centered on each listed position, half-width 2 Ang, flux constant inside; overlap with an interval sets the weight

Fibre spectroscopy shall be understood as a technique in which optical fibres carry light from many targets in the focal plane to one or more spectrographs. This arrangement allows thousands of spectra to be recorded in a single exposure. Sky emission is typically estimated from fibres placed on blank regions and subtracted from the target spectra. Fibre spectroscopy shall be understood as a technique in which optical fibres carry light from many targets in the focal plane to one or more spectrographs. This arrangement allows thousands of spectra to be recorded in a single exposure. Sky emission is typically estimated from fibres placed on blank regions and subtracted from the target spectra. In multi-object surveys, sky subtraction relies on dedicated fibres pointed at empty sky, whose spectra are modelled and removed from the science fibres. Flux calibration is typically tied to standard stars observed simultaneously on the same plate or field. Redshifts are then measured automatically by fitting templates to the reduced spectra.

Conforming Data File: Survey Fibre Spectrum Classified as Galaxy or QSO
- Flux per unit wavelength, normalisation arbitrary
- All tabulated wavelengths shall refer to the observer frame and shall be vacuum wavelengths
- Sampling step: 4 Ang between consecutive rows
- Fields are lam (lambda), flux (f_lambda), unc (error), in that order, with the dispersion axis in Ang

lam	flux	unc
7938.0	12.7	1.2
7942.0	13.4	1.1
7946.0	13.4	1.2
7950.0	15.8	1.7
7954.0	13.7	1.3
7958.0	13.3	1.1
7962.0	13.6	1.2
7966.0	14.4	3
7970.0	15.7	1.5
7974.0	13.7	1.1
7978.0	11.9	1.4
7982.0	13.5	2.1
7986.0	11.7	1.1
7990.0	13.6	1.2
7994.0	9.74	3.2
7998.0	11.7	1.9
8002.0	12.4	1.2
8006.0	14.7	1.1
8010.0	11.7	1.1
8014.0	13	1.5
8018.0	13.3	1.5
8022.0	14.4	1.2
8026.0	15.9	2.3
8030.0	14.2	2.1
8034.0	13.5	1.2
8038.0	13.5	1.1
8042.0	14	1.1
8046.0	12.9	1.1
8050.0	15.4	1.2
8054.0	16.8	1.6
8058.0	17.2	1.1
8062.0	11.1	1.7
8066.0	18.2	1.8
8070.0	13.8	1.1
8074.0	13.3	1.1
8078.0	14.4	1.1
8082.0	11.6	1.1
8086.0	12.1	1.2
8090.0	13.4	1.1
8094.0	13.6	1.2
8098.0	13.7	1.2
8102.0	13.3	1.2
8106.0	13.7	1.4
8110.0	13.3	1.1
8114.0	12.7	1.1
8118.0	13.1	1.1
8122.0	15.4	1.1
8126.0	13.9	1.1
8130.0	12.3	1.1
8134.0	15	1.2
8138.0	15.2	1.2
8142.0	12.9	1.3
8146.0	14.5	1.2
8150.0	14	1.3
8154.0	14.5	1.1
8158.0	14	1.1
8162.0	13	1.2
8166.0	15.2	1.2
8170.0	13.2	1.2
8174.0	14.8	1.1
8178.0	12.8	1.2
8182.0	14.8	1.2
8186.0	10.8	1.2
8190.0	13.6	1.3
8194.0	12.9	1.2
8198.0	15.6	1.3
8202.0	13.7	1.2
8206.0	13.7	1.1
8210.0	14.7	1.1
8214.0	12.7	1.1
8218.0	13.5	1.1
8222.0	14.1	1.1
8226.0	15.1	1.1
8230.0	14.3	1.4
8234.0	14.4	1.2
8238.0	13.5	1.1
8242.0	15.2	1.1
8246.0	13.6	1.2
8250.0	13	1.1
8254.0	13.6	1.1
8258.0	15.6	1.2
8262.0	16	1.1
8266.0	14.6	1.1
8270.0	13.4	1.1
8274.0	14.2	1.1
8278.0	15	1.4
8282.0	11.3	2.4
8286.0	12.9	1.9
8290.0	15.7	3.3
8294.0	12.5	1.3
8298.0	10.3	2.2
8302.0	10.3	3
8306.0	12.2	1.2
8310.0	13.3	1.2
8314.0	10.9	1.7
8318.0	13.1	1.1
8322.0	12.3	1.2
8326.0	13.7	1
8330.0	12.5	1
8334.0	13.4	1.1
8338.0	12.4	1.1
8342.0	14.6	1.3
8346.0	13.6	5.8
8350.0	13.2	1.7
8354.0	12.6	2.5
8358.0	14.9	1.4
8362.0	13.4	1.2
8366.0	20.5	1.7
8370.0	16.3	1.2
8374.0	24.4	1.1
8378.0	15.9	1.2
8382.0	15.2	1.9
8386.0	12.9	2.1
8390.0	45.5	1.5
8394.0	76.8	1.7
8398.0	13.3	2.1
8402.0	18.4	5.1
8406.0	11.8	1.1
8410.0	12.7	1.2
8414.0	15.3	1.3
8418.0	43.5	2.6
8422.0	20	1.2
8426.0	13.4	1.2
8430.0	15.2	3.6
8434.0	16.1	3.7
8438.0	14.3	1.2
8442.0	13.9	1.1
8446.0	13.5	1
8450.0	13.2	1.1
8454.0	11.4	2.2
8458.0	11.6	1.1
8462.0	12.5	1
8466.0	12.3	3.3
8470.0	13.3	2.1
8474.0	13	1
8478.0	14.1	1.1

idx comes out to 0.309 mag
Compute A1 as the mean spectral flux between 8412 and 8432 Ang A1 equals 21.5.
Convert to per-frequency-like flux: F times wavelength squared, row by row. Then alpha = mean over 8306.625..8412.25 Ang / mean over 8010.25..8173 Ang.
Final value 1.4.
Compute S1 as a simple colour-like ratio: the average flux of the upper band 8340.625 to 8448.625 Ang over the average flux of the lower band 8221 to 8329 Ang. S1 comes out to 1.46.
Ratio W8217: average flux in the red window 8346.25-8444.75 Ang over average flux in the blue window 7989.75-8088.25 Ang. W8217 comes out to 1.5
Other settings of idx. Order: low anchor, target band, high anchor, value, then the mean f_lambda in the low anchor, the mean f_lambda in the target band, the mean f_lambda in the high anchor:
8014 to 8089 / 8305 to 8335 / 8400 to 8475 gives 0.19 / 14.2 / 12.7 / 15.6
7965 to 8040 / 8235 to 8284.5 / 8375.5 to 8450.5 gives 0.28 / 13.3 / 14.1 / 21.3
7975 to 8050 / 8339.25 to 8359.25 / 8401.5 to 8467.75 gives 0.12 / 13.2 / 13.7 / 15.8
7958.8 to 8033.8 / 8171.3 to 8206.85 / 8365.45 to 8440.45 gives 0.27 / 13.3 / 13.6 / 22.2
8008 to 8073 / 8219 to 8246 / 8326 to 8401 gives 0.22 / 14.3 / 14.3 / 19.9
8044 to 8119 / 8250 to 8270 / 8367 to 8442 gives 0.25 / 13.9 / 14.6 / 22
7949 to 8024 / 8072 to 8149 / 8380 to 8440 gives 0.19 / 13.2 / 13.6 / 23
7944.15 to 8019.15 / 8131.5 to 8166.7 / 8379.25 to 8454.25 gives 0.14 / 13.2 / 14.2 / 21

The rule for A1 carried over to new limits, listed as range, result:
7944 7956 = 14.3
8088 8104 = 13.5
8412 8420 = 29.4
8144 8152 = 14.2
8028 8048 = 13.6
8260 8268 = 15.3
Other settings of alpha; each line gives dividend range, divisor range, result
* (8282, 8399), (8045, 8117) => 1.31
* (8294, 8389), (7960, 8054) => 1.15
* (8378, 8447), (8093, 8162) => 1.69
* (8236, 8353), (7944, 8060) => 1.04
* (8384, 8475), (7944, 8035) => 1.60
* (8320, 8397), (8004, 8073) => 1.48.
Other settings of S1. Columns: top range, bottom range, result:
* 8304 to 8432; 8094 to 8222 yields 1.33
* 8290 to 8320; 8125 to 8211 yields 0.87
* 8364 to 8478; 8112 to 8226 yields 1.38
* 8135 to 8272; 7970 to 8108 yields 1.03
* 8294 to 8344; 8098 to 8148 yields 0.90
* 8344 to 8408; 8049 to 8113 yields 1.51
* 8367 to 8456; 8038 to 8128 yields 1.48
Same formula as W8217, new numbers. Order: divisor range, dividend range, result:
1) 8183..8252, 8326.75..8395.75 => 1.46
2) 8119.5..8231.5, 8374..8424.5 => 1.79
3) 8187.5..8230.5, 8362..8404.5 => 1.80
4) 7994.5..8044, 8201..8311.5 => 1.02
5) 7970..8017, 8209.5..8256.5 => 1.10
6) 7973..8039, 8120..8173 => 1.08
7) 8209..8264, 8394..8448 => 1.35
